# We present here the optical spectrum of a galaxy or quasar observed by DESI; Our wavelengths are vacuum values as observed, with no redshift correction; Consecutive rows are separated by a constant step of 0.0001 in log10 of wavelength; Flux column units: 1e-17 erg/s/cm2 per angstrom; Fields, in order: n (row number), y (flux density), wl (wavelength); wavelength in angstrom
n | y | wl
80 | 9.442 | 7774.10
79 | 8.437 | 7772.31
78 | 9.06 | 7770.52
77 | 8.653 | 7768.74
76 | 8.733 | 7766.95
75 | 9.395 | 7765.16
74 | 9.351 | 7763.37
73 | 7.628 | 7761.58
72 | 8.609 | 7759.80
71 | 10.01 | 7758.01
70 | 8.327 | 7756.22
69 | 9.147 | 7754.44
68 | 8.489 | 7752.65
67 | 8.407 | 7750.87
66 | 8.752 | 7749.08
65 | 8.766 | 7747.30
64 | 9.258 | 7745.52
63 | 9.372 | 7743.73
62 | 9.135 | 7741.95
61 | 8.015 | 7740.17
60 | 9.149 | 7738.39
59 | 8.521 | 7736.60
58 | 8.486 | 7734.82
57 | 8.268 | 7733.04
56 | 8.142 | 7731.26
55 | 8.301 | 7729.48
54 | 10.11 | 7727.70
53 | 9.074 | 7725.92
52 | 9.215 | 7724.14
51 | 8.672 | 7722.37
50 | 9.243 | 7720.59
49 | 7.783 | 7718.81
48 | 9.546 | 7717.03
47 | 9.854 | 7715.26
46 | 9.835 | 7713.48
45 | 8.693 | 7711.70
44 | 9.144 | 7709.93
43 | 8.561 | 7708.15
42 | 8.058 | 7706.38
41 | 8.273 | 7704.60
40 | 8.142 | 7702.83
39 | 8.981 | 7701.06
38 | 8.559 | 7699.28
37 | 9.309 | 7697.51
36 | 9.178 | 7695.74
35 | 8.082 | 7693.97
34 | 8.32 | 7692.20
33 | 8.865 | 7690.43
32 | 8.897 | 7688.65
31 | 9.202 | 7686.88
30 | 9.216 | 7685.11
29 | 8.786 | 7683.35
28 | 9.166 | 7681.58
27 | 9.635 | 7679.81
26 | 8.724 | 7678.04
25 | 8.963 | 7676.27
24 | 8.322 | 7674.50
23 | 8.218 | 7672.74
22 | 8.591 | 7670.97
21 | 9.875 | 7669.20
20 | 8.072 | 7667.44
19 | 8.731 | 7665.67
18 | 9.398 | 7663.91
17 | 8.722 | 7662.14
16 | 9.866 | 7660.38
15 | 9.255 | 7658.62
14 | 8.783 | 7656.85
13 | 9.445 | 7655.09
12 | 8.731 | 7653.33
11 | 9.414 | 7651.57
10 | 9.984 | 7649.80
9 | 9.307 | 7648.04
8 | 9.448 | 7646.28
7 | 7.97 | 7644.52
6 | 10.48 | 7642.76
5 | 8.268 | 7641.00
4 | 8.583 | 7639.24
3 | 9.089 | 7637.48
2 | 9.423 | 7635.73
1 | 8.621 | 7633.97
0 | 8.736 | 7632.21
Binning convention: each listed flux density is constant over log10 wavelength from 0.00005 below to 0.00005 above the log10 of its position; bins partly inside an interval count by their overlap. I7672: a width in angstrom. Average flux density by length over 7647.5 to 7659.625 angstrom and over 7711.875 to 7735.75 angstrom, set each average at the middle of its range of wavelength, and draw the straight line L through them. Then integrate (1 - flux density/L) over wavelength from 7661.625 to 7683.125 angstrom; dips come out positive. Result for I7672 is 0.8 angstrom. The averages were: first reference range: 9.28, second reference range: 8.95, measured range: 8.86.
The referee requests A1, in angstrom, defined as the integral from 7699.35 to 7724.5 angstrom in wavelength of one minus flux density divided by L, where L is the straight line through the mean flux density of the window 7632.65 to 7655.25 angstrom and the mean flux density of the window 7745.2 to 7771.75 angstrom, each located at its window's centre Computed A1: 0.3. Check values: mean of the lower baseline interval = 9.12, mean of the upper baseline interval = 8.83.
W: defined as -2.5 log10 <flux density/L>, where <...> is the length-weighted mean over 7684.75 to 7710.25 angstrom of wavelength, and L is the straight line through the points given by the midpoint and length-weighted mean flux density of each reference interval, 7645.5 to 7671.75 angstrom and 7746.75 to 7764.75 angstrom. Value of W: 0.04 mag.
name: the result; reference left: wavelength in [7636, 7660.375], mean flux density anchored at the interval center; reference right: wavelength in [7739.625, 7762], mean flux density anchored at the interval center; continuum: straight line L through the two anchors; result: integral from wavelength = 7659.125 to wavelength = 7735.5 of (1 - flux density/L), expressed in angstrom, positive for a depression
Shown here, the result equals 1.1 angstrom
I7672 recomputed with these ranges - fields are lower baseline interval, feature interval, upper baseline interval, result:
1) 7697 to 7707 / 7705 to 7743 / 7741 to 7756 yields -0.62 angstrom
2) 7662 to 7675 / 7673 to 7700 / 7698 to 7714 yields -0.46 angstrom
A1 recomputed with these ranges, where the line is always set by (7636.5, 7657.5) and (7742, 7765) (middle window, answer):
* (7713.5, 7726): -0.21 angstrom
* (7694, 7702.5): 0.14 angstrom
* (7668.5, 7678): 0.32 angstrom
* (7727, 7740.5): 0.44 angstrom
